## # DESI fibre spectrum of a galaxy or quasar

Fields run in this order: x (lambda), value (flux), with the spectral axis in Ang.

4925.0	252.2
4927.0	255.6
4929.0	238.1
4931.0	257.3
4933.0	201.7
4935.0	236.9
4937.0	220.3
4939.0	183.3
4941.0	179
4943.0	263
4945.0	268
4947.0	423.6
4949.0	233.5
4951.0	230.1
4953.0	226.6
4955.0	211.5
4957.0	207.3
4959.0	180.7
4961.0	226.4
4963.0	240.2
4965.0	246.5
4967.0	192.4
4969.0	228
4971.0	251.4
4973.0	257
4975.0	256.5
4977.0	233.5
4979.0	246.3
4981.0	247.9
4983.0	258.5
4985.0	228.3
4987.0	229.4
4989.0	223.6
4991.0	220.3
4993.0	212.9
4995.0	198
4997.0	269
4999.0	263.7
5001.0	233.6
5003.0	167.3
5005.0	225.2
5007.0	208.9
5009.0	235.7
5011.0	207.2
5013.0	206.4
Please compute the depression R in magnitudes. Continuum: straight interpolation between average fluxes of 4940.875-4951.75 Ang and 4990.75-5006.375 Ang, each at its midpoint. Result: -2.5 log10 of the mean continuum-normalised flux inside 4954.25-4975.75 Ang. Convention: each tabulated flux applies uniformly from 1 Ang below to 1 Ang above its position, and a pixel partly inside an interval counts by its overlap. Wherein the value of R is 0.13 mag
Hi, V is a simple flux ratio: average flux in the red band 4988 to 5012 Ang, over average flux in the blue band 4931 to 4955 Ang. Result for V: 0.92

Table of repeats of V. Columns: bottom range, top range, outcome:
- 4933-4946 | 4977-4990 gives 1.07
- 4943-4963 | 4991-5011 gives 0.91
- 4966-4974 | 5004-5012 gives 0.94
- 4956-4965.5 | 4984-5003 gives 1.04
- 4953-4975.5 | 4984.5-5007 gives 0.99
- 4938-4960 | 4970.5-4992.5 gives 1.01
